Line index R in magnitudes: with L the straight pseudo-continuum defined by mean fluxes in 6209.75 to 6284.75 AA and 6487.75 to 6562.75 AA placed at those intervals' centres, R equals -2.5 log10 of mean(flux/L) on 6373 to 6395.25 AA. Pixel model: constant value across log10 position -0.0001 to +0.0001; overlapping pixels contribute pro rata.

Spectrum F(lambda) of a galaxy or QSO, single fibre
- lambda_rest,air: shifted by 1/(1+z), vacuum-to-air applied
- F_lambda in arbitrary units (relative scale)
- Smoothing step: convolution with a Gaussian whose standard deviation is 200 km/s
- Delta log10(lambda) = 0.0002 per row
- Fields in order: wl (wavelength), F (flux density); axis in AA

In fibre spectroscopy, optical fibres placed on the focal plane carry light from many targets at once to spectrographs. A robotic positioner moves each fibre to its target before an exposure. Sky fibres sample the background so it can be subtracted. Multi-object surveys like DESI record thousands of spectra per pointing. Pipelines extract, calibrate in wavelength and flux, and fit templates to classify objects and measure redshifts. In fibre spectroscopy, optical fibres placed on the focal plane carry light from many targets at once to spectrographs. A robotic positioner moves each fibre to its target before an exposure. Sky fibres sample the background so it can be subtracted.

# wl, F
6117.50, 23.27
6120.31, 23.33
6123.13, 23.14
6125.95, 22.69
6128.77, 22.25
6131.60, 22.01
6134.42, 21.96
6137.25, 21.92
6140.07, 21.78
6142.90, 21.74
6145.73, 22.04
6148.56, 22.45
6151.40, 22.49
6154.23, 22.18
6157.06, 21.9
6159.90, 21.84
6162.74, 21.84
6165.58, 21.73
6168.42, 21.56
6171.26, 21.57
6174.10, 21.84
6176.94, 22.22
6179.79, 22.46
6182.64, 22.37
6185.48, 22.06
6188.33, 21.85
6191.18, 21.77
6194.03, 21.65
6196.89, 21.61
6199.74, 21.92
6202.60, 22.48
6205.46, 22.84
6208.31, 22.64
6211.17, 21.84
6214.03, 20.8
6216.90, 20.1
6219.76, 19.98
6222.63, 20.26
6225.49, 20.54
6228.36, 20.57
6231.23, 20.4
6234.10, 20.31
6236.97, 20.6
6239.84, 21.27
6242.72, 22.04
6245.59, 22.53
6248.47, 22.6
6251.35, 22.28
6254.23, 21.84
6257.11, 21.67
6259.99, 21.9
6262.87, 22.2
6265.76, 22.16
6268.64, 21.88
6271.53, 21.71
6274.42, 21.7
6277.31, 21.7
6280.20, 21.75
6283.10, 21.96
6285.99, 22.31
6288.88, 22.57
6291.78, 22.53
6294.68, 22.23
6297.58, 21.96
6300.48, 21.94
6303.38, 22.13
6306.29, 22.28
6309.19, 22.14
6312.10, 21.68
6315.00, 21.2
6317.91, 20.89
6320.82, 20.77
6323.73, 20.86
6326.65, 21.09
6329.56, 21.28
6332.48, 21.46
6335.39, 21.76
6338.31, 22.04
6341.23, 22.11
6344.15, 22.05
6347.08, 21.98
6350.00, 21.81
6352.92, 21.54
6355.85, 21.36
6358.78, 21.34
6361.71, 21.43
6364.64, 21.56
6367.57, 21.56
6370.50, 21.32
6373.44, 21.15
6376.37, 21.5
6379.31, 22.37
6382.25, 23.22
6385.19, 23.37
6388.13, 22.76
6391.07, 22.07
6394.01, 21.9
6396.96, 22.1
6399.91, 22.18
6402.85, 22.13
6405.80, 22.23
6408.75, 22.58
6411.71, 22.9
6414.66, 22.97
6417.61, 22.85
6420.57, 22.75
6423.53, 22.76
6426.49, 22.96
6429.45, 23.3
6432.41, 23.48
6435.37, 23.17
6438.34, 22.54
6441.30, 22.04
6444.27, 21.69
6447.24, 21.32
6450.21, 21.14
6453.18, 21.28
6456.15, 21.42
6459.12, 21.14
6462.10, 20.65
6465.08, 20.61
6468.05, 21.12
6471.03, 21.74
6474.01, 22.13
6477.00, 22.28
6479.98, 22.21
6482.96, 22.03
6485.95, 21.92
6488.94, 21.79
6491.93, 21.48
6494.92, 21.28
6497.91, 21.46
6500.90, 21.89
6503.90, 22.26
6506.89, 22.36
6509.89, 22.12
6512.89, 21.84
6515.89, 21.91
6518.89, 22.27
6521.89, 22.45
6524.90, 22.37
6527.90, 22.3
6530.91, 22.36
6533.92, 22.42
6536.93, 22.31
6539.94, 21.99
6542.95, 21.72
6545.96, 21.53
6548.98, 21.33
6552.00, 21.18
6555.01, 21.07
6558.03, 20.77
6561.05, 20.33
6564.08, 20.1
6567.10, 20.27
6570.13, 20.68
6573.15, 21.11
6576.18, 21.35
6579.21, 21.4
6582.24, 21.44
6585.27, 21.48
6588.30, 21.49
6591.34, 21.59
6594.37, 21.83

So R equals -0.04 mag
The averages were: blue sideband 21.4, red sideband 21.8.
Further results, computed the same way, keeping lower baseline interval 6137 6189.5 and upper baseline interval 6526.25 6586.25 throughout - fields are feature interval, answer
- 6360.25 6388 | -0.02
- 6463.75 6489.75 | -0.01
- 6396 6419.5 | -0.04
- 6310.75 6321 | 0.03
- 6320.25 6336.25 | 0.03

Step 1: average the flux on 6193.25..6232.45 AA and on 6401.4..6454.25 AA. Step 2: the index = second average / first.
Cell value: 1.06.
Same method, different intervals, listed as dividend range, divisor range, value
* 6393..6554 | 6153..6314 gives 1.01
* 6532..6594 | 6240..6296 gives 0.97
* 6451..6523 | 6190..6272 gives 1.01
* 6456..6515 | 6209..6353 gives 1.00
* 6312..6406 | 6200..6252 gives 1.02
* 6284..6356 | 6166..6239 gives 1.01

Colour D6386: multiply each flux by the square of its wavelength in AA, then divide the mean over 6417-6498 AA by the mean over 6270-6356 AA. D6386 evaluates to 1.05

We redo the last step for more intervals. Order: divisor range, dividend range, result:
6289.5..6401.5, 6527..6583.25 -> 1.04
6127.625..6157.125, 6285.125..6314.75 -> 1.06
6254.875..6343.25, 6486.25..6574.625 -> 1.07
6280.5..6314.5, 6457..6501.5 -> 1.03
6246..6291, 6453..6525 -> 1.06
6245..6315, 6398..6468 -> 1.05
